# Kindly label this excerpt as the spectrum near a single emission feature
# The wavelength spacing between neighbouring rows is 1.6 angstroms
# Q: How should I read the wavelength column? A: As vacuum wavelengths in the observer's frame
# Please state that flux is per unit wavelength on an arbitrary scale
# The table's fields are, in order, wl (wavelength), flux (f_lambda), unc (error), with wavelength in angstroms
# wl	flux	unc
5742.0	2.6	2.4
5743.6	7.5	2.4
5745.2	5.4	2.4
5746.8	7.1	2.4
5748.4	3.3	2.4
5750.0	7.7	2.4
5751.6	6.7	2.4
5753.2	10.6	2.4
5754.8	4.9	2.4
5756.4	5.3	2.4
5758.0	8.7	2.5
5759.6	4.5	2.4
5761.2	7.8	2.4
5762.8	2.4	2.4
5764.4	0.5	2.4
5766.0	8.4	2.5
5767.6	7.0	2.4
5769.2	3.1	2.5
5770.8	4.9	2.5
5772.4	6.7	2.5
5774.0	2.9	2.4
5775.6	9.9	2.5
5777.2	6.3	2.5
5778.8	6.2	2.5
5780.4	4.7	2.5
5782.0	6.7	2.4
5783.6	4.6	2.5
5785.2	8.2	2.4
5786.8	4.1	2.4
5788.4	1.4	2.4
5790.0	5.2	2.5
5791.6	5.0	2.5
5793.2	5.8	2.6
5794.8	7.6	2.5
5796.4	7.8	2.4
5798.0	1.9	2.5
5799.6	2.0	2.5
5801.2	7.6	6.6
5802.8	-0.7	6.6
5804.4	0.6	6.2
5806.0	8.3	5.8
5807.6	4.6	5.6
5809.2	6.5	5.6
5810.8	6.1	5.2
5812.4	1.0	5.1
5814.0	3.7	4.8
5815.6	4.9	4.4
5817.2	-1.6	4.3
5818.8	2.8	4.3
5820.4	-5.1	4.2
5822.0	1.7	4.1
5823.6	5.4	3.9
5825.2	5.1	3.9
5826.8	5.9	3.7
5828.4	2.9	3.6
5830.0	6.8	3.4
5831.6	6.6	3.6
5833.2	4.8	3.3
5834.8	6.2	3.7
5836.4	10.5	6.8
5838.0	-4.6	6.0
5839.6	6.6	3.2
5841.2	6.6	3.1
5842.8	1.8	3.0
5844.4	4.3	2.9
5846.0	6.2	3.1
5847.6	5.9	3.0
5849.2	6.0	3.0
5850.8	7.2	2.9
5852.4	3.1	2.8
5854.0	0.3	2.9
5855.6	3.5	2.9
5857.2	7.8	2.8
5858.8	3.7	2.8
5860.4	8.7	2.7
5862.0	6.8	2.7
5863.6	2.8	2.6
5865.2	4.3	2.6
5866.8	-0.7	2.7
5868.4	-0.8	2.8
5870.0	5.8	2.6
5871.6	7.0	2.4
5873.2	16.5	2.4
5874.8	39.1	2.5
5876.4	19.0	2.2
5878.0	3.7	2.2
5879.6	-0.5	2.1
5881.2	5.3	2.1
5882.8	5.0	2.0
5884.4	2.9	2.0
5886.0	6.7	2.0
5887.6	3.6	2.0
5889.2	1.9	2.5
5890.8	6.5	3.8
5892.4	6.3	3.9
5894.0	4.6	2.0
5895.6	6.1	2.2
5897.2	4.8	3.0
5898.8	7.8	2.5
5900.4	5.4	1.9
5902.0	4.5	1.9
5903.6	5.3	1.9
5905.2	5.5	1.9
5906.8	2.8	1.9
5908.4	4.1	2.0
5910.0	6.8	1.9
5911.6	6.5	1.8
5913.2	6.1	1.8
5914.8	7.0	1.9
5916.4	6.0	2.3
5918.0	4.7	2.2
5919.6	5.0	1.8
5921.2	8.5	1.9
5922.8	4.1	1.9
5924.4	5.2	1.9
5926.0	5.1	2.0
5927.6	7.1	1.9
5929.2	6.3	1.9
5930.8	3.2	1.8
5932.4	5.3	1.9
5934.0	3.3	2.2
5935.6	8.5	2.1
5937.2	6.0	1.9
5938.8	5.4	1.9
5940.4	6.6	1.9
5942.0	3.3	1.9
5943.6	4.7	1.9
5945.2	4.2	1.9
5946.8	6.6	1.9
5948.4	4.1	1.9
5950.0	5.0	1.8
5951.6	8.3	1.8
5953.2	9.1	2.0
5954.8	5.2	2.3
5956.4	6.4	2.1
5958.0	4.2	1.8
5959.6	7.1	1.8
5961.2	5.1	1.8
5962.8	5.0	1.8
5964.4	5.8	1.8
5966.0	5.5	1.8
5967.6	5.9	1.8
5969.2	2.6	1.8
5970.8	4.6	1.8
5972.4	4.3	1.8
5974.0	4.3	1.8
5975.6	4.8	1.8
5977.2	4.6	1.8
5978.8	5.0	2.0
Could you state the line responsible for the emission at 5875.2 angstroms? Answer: Hbeta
